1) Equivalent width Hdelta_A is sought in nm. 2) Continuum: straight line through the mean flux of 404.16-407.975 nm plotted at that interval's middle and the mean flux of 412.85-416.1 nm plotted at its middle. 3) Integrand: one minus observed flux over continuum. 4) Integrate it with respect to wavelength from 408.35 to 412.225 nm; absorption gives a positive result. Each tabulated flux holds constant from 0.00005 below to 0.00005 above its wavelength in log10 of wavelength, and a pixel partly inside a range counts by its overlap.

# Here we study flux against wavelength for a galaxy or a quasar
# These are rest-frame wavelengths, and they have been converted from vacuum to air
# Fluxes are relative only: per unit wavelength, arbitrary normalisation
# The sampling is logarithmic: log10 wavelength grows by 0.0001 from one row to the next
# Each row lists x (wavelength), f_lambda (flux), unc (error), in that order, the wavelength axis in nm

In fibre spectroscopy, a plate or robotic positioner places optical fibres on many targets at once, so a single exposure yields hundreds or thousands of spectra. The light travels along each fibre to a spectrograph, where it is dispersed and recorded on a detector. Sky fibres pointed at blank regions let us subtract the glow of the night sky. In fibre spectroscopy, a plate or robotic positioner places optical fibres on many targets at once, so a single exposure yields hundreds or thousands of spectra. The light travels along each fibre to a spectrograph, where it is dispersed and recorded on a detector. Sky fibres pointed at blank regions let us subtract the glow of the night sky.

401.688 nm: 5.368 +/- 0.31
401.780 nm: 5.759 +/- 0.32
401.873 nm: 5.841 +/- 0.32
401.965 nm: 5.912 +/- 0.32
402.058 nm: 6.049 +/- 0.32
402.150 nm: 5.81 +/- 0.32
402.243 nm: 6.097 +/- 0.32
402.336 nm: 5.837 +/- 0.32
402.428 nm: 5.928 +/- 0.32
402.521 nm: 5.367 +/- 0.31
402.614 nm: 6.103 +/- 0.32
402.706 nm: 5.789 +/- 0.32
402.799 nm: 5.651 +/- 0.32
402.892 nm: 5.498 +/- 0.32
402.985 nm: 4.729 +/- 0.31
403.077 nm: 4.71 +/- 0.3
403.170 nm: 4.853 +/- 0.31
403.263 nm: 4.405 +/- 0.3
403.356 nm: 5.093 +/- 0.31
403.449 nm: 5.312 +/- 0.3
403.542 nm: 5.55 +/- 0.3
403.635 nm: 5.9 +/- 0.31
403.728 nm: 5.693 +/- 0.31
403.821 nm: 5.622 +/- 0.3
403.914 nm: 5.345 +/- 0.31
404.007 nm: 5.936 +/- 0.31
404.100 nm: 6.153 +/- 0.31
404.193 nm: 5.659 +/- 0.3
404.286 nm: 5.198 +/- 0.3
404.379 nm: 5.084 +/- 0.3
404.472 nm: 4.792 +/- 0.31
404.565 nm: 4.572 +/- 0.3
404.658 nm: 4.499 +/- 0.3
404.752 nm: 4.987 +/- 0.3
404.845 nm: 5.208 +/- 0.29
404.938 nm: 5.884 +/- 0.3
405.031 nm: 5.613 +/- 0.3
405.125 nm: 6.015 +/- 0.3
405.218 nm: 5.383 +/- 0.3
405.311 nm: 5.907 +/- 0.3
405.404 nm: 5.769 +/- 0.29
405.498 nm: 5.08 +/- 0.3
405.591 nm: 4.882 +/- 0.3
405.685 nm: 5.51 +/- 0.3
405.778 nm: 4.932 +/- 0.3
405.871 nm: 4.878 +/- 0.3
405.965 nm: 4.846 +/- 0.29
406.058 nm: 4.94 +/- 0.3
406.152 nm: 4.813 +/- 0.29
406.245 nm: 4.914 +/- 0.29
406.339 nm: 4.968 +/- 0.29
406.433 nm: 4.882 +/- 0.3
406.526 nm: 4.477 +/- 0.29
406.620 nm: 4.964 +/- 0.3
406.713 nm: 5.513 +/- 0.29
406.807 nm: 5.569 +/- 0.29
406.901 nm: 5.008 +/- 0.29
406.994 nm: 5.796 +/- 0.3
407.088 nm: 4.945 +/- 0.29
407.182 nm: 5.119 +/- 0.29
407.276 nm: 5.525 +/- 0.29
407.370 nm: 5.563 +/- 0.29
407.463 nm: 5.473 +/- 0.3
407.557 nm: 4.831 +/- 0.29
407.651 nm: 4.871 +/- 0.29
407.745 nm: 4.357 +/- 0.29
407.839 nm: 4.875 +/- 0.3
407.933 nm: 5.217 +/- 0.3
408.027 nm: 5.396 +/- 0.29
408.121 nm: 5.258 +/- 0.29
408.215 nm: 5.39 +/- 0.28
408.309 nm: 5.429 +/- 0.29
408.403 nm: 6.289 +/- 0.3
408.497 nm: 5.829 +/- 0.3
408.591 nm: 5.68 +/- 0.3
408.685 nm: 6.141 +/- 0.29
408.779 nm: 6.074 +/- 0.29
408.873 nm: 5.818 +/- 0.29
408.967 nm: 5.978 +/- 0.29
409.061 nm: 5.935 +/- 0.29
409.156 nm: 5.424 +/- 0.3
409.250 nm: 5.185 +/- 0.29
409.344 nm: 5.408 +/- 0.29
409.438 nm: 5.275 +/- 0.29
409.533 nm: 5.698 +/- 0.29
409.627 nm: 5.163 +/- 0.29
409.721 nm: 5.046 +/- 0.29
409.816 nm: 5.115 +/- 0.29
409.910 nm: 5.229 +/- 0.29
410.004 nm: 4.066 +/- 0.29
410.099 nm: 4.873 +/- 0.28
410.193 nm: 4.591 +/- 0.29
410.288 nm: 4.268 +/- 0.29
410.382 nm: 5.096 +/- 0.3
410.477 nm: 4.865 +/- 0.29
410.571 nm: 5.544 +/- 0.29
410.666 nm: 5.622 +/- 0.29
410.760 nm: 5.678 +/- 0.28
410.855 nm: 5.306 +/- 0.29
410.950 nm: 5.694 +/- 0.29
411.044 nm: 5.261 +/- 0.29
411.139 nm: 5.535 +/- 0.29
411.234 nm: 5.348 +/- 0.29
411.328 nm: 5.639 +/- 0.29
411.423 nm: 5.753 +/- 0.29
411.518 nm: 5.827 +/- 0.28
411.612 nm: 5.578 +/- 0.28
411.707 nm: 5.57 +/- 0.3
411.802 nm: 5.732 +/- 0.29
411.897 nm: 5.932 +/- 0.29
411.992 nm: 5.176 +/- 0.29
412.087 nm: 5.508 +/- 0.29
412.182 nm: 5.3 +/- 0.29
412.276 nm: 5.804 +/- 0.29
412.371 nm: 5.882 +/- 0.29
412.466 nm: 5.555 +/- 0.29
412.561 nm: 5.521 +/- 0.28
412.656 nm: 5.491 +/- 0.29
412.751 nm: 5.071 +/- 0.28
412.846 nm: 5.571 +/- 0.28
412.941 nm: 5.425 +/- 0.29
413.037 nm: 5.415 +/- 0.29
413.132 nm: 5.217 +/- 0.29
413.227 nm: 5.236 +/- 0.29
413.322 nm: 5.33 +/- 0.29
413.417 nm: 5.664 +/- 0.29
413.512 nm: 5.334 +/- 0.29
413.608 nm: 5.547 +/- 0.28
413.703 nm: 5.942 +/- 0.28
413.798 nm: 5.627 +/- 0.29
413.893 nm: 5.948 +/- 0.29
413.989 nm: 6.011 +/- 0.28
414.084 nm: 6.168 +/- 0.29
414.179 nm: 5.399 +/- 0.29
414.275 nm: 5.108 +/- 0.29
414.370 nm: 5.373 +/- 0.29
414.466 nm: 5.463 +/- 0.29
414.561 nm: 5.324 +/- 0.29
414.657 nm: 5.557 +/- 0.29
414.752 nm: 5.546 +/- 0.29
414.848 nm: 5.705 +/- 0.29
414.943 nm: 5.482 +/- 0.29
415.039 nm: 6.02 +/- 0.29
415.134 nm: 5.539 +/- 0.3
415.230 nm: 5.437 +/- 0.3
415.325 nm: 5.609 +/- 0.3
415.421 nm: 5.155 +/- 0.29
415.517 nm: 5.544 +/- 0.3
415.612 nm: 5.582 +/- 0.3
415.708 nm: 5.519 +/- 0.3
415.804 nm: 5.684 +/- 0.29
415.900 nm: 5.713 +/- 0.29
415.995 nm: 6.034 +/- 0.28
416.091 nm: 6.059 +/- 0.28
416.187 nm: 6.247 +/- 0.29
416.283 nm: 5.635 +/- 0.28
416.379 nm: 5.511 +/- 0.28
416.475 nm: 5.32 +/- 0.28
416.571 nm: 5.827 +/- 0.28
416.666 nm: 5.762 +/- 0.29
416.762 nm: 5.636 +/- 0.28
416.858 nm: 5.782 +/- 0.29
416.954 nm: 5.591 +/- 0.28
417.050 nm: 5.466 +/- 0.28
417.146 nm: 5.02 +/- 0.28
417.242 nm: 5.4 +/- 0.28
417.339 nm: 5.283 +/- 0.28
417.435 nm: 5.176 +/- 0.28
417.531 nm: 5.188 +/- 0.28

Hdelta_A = -0.06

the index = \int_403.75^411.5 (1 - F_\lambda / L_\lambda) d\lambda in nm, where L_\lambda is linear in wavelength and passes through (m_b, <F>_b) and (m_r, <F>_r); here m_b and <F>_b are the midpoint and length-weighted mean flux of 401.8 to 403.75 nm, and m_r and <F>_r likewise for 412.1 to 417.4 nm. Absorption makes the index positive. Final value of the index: 0.344 nm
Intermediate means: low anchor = 5.53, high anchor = 5.57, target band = 5.3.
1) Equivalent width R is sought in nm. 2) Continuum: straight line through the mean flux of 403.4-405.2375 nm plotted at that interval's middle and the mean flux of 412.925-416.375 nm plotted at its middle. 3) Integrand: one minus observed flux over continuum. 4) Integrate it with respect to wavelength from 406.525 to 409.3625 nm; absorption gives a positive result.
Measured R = 0.04 nm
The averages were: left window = 5.42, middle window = 5.41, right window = 5.6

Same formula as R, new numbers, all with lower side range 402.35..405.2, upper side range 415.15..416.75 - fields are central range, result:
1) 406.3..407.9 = 0.10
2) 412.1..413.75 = 0.03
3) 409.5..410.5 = 0.11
